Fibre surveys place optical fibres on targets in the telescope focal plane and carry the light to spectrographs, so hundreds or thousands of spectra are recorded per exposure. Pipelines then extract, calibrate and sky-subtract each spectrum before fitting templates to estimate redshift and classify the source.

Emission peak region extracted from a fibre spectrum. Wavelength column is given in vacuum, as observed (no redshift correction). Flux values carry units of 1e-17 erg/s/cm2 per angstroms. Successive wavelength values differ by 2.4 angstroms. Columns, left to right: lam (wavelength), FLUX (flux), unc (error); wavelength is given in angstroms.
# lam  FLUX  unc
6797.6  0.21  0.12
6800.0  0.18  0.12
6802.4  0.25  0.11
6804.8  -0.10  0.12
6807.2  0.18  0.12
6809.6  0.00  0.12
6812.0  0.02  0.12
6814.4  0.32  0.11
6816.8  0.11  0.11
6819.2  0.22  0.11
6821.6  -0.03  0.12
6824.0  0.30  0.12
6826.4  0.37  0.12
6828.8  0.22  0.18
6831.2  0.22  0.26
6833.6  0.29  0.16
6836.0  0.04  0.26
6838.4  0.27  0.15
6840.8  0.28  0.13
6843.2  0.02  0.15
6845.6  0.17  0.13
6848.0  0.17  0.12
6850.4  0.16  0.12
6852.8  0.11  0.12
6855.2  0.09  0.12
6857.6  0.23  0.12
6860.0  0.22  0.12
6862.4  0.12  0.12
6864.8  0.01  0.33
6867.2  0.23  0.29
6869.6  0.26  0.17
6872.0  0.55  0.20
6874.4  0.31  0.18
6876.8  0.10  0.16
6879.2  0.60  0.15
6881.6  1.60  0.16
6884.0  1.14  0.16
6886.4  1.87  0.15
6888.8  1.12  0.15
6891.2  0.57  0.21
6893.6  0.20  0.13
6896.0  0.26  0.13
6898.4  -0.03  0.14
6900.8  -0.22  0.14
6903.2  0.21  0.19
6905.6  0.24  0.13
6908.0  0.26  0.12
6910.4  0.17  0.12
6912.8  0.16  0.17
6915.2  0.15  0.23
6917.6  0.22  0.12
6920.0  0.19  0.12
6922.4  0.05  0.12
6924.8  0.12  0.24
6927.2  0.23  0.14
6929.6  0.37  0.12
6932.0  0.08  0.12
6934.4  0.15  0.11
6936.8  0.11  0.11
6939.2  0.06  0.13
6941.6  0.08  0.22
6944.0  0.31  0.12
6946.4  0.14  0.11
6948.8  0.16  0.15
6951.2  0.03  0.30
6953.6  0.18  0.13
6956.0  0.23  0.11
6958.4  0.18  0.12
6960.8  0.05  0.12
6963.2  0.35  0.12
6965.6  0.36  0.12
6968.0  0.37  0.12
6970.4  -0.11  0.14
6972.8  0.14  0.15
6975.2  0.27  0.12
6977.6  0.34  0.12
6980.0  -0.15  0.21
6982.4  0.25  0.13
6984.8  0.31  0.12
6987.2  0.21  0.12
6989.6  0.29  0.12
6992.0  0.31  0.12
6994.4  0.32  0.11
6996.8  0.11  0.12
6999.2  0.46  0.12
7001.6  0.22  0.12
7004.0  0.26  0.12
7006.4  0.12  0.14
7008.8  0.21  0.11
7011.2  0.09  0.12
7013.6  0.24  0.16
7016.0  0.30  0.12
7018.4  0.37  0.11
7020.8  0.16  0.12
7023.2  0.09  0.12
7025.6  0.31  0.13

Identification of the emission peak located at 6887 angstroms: [O II]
